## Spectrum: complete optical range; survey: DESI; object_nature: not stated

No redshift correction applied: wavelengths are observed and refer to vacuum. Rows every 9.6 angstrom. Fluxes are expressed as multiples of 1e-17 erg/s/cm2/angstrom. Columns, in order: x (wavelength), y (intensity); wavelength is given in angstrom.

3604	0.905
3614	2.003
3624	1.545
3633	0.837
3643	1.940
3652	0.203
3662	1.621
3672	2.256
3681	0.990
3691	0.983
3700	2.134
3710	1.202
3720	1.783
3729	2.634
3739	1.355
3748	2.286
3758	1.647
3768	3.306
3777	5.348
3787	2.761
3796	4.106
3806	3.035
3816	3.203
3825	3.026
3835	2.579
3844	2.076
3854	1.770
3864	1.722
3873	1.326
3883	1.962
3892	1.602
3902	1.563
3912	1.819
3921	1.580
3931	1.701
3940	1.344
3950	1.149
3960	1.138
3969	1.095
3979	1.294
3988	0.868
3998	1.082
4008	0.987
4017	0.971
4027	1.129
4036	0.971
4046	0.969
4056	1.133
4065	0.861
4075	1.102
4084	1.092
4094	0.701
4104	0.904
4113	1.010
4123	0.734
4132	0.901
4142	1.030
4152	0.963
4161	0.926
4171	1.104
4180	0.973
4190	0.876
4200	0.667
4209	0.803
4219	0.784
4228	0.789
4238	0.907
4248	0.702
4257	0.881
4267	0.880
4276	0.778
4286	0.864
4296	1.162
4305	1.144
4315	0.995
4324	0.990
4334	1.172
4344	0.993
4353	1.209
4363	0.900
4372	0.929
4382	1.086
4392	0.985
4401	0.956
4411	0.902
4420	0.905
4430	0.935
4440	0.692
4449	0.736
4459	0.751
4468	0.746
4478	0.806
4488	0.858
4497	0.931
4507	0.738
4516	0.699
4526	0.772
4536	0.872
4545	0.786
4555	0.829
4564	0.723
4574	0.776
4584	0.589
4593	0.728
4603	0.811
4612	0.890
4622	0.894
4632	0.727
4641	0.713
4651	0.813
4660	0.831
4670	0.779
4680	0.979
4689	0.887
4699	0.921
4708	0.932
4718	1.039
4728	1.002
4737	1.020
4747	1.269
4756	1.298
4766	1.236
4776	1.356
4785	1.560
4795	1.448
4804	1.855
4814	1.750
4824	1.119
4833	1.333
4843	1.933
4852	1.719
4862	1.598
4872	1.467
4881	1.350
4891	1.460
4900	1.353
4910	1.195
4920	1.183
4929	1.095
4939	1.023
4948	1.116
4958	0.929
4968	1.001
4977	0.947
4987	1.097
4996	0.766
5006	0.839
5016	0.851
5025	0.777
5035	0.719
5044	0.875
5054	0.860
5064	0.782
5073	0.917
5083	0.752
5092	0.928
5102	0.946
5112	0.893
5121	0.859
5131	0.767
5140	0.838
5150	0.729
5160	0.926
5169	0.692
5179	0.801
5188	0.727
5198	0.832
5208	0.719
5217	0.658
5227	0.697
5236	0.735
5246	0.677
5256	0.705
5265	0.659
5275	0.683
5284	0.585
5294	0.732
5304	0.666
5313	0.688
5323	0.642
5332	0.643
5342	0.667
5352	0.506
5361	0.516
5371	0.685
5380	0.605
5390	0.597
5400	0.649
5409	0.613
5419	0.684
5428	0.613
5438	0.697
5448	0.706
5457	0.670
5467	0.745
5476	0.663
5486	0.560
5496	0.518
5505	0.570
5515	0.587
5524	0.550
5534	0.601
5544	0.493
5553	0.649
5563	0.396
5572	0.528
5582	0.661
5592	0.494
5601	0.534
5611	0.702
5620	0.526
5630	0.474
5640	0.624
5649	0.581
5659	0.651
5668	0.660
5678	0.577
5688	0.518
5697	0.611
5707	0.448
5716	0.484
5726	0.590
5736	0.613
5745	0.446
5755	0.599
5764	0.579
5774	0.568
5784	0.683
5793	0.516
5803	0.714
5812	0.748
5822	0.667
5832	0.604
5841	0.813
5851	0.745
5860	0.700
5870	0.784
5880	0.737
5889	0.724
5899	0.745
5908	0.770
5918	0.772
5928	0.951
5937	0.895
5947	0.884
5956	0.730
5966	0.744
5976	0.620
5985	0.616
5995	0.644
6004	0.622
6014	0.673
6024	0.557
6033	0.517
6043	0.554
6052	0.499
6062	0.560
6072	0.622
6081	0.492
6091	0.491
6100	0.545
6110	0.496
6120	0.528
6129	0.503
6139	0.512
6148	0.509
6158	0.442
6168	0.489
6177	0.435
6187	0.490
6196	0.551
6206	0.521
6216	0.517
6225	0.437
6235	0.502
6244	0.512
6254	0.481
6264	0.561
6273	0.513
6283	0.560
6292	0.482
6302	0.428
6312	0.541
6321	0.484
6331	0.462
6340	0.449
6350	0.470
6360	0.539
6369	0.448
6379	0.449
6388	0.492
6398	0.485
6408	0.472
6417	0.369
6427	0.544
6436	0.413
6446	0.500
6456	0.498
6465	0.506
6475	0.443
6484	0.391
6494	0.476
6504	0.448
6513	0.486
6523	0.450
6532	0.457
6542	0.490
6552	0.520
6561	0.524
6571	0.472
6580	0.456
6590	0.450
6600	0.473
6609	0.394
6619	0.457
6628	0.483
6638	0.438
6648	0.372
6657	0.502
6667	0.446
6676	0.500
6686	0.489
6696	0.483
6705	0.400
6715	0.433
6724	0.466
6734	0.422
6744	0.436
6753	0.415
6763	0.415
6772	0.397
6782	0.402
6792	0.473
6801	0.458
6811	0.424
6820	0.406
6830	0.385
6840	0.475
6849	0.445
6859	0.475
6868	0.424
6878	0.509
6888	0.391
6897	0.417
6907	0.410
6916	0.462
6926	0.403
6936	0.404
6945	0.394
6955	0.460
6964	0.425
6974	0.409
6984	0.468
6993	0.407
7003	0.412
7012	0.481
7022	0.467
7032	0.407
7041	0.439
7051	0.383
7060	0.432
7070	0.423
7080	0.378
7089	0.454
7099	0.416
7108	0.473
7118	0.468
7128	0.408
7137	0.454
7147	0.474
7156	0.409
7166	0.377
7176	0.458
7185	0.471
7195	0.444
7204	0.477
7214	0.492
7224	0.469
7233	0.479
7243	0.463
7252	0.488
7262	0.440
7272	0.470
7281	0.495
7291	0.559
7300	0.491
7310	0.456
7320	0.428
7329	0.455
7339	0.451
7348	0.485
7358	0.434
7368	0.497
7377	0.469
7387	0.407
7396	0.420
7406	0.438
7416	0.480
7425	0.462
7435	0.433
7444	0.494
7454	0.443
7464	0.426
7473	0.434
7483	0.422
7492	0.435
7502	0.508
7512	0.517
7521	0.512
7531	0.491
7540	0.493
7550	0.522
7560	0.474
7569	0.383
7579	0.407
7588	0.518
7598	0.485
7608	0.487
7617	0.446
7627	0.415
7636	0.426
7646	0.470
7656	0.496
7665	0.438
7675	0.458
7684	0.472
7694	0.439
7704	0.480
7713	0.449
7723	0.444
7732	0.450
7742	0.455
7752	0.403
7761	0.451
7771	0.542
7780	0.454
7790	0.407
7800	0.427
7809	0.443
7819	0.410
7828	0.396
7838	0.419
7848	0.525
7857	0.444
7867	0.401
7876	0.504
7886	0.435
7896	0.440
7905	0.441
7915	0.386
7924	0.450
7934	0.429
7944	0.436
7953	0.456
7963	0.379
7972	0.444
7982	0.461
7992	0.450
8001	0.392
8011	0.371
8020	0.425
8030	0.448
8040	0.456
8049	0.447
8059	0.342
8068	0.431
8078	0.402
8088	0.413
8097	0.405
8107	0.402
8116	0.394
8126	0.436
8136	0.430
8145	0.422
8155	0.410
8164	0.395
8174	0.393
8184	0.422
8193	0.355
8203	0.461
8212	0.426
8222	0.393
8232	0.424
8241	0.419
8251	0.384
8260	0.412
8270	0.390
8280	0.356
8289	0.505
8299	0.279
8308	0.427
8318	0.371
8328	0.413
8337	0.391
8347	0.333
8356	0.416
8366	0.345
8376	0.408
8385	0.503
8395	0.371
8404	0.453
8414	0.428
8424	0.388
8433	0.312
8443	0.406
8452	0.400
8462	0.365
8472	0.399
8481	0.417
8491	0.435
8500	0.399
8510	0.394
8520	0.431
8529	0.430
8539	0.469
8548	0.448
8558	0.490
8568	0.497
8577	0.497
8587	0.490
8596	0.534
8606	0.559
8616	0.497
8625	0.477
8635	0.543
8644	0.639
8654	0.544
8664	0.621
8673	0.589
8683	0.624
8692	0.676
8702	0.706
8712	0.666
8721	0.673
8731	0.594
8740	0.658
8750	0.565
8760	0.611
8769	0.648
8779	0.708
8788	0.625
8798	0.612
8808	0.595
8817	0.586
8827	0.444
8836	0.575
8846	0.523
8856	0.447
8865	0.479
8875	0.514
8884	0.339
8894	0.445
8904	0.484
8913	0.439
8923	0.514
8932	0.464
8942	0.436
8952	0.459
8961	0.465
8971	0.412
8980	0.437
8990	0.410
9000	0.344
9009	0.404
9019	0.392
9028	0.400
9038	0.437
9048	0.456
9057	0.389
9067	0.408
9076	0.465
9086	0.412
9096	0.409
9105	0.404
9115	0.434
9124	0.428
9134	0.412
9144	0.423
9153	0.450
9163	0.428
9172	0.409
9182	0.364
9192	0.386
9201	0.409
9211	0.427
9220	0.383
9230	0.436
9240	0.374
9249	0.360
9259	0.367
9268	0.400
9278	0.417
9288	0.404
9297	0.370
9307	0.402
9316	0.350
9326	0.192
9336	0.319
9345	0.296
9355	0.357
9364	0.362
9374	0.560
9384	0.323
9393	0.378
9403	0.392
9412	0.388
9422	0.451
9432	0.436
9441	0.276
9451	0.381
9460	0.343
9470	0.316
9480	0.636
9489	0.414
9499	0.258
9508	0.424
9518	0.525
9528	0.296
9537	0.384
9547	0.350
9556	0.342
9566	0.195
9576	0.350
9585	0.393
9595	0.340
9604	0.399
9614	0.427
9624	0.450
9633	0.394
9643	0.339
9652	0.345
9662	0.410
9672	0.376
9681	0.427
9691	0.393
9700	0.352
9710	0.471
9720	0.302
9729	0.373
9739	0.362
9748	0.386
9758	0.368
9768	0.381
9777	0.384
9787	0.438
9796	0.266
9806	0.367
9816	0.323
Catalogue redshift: 2.11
